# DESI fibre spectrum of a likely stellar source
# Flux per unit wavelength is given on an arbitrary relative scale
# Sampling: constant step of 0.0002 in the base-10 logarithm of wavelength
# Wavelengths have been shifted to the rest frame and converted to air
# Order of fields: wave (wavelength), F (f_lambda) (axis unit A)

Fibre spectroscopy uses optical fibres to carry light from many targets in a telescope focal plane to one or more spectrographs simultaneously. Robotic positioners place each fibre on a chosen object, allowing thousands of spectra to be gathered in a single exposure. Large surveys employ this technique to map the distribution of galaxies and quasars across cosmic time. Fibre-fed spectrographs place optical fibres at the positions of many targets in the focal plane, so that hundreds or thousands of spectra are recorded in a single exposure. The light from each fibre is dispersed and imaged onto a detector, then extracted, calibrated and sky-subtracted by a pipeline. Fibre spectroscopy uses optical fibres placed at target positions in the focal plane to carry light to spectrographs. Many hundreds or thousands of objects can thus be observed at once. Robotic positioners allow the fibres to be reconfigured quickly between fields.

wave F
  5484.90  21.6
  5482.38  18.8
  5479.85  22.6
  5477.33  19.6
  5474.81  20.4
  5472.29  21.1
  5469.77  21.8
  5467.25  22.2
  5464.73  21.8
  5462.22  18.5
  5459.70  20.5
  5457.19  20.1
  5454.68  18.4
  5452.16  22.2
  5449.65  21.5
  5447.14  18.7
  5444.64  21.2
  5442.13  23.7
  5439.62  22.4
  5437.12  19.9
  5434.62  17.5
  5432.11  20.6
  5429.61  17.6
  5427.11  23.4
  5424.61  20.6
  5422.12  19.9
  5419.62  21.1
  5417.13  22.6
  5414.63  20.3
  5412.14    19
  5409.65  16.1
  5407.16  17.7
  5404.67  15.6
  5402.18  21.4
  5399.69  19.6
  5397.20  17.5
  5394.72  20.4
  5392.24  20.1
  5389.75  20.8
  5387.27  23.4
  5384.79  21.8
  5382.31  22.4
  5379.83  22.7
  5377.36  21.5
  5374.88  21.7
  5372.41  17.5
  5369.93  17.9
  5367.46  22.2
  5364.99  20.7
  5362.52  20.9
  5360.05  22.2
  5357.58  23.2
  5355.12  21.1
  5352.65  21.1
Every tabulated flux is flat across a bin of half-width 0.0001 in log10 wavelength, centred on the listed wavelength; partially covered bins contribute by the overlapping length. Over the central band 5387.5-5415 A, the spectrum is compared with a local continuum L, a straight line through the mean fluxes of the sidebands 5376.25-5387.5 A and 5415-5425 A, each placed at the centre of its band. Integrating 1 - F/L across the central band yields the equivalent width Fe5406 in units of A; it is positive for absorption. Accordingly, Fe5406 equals 3.3 A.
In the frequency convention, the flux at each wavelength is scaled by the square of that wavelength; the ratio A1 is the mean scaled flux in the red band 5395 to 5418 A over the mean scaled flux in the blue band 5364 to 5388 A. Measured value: 0.90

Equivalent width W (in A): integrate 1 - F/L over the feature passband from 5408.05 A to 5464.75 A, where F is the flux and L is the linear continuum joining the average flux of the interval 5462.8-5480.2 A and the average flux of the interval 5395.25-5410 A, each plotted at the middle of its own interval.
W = -1.8 A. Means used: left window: 18.2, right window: 21.2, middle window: 20.3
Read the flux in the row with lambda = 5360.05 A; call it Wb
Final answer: 22.2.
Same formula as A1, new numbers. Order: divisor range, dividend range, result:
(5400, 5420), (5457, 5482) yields 1.11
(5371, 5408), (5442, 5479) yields 1.05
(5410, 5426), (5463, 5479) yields 1.06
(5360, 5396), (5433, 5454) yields 1.01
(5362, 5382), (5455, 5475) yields 1.03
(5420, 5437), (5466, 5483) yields 1.07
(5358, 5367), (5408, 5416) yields 0.88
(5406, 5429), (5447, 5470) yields 1.04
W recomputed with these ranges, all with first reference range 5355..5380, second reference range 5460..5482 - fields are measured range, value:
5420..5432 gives 0.3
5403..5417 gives 1.8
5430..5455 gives 0.4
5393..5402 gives 0.6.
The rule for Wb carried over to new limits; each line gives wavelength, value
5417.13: 22.6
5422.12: 19.9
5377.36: 21.5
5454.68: 18.4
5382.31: 22.4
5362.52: 20.9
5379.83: 22.7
